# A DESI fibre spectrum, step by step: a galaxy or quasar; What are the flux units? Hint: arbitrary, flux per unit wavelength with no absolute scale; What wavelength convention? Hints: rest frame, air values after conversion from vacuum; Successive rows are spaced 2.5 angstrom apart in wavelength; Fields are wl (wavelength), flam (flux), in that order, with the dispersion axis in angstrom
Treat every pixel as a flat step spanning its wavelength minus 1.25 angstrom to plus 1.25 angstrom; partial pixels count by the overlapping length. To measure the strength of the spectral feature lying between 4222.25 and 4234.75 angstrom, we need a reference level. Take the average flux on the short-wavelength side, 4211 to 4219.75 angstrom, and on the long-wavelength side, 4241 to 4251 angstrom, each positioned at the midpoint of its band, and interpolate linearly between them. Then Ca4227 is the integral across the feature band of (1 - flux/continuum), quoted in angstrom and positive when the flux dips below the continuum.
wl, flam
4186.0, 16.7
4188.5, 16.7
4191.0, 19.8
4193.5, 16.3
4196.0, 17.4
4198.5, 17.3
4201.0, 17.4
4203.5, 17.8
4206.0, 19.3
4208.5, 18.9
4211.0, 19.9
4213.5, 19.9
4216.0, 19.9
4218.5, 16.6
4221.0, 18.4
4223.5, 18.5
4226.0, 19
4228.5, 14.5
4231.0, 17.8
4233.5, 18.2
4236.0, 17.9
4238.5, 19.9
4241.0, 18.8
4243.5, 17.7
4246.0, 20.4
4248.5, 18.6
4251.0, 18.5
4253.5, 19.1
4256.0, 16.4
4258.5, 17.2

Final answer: 0.9 angstrom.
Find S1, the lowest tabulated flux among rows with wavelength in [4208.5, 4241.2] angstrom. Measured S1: 14.5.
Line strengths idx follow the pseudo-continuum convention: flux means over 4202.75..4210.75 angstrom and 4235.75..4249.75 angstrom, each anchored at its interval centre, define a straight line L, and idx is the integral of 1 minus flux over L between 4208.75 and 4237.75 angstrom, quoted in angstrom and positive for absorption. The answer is 1.0 angstrom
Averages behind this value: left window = 18.9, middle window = 18.3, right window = 19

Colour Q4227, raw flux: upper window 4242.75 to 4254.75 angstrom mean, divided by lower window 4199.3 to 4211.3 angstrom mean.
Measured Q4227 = 1.02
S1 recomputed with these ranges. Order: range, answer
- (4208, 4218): 18.9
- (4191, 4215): 16.3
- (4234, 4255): 17.7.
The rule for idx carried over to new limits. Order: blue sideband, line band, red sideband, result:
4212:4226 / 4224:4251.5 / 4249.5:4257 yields 0.08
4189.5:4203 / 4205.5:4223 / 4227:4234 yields -1.81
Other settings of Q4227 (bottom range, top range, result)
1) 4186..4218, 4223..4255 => 1.00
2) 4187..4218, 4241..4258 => 1.01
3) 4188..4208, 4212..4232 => 1.02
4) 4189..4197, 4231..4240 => 1.05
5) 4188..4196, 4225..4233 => 0.97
